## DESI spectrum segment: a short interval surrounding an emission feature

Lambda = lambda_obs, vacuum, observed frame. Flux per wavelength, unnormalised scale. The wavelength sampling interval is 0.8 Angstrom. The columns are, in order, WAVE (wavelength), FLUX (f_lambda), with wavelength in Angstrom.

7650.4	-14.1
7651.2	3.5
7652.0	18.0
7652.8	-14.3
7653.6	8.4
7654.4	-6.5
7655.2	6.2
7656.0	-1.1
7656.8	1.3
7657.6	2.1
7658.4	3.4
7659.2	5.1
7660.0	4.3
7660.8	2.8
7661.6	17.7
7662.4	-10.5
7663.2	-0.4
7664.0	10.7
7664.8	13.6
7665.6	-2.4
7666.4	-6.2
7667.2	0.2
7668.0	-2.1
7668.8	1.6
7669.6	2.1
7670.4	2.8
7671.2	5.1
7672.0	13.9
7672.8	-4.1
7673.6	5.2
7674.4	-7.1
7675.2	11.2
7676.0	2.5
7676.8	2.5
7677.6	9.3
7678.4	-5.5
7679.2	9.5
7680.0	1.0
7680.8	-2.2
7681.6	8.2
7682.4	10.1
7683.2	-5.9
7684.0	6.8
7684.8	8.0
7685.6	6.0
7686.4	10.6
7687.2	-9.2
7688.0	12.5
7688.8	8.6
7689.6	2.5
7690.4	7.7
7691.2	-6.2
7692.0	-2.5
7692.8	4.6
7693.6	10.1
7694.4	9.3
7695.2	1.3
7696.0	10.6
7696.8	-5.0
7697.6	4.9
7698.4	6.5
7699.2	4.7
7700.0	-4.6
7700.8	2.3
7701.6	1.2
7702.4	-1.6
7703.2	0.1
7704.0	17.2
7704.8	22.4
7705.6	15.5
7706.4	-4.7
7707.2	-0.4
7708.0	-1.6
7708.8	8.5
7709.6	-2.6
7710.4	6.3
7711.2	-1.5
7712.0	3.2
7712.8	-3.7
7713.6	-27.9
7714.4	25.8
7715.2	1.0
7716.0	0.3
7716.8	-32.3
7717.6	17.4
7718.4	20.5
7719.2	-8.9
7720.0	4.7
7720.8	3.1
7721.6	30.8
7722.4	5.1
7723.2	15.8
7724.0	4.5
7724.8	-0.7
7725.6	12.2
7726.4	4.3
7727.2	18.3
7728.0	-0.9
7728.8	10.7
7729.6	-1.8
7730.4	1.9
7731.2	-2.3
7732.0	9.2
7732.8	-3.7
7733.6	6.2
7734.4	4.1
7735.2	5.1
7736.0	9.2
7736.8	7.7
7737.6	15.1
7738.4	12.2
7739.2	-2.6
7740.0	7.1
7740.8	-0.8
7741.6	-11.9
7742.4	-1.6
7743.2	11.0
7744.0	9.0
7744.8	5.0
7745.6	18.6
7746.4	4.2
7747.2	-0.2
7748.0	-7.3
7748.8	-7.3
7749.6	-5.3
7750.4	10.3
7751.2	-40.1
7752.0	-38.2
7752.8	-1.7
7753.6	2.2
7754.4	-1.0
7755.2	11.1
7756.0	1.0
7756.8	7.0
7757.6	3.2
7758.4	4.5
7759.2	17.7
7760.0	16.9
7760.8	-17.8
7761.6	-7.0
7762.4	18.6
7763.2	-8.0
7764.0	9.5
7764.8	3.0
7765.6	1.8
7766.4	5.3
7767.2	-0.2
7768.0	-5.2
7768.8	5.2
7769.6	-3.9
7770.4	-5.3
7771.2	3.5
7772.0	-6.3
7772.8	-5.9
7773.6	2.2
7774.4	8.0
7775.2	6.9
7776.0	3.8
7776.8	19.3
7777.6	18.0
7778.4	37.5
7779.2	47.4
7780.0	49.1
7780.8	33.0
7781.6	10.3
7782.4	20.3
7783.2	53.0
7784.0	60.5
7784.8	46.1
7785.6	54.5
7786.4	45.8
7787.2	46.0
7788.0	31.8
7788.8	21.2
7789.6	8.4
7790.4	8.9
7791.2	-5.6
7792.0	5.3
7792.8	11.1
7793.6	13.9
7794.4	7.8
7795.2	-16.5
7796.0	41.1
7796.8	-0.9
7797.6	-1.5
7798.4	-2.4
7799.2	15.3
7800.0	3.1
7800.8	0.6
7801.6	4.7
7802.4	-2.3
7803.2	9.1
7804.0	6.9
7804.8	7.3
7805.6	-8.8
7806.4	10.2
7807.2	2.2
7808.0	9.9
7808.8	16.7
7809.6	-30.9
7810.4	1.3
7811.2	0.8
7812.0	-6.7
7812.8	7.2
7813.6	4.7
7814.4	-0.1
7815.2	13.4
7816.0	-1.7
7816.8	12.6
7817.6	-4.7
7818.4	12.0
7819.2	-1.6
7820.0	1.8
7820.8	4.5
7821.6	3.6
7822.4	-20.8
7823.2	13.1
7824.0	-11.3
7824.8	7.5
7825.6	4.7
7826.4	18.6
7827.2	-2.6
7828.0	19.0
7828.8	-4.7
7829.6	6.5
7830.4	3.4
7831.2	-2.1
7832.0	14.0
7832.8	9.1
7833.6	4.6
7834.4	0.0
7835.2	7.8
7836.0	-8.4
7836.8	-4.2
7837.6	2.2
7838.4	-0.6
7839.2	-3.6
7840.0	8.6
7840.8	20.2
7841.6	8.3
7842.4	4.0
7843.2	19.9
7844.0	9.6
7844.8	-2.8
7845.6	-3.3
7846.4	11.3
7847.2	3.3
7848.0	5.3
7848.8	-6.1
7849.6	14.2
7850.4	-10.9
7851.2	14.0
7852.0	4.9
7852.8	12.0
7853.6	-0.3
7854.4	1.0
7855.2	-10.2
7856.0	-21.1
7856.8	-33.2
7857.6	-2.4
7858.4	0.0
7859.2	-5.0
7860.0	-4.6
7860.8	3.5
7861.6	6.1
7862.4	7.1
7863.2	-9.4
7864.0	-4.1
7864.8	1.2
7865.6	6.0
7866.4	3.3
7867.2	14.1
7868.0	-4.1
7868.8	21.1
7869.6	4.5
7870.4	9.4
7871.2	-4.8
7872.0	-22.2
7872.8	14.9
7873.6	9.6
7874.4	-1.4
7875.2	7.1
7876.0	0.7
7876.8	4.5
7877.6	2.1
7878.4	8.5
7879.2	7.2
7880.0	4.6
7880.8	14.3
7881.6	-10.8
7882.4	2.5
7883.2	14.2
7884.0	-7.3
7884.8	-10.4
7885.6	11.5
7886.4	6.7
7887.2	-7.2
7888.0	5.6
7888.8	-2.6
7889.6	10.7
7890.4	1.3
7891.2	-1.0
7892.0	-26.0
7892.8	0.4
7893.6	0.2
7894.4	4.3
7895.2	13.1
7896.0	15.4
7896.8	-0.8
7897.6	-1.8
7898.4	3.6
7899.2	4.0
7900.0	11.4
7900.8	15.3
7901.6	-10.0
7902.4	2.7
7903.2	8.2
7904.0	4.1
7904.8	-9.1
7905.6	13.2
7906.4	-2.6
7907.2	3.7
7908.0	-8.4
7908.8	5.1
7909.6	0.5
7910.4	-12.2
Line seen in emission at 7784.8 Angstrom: [O II] 3727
